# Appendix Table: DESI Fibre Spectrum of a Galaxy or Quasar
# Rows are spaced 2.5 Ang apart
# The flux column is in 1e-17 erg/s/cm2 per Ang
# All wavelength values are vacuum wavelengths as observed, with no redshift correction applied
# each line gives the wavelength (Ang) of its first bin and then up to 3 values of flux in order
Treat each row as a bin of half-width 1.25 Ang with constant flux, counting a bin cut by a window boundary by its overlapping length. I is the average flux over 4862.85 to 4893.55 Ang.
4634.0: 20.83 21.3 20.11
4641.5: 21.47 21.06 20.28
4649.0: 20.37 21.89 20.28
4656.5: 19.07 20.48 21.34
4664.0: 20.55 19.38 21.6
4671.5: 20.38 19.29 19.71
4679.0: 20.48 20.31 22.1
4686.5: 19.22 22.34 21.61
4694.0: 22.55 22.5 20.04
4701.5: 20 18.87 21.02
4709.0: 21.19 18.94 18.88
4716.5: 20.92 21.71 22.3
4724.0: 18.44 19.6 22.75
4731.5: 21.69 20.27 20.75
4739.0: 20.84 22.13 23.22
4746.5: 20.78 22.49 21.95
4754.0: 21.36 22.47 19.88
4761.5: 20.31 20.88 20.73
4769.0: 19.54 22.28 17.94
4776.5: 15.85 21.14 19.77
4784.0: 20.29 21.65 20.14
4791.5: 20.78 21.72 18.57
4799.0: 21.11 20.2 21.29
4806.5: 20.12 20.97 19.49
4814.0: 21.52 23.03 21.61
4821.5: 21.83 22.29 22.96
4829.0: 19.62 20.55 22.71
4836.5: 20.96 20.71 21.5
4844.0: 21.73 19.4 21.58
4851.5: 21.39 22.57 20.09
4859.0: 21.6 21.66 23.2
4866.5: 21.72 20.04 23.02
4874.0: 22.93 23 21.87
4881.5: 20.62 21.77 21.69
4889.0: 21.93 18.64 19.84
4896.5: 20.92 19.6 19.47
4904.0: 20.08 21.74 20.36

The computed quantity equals 21.6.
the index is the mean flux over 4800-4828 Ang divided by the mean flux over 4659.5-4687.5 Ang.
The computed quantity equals 1.05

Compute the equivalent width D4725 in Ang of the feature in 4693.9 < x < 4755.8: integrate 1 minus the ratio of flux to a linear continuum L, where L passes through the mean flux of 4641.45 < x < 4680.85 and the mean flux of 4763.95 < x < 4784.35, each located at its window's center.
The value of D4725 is -2.9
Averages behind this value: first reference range 20.4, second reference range 19.7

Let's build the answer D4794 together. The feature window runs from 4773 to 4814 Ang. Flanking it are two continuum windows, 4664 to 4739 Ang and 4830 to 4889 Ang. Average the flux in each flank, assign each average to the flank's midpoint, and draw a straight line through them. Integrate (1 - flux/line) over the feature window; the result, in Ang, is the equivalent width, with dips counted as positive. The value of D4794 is 2.07 Ang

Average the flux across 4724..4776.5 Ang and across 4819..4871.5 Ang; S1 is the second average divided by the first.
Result 1.03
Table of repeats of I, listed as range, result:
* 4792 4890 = 21.4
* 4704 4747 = 20.9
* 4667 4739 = 20.7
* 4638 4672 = 20.6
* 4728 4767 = 21.4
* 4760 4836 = 20.7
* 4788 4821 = 20.8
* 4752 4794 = 20.4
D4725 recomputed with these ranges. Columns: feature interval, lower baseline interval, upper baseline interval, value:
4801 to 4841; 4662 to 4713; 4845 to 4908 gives -0.44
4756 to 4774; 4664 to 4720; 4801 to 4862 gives 0.29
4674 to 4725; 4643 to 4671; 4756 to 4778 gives -0.81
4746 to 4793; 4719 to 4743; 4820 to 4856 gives 1.38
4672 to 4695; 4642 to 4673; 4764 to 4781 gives -0.50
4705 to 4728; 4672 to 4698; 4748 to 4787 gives 0.50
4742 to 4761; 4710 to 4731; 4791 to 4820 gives -0.98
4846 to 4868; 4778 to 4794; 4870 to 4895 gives -0.21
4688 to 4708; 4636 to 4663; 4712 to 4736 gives -0.41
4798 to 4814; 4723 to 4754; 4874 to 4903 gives 0.39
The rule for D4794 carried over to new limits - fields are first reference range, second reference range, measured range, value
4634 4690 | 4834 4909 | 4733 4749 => -0.47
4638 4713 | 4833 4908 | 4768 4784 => 1.11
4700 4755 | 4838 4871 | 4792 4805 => 0.36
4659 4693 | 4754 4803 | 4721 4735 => -0.20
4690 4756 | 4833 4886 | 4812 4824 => -0.24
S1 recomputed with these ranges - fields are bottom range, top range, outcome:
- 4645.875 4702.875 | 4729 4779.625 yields 1.01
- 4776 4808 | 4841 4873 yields 1.06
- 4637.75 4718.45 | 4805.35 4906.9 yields 1.03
